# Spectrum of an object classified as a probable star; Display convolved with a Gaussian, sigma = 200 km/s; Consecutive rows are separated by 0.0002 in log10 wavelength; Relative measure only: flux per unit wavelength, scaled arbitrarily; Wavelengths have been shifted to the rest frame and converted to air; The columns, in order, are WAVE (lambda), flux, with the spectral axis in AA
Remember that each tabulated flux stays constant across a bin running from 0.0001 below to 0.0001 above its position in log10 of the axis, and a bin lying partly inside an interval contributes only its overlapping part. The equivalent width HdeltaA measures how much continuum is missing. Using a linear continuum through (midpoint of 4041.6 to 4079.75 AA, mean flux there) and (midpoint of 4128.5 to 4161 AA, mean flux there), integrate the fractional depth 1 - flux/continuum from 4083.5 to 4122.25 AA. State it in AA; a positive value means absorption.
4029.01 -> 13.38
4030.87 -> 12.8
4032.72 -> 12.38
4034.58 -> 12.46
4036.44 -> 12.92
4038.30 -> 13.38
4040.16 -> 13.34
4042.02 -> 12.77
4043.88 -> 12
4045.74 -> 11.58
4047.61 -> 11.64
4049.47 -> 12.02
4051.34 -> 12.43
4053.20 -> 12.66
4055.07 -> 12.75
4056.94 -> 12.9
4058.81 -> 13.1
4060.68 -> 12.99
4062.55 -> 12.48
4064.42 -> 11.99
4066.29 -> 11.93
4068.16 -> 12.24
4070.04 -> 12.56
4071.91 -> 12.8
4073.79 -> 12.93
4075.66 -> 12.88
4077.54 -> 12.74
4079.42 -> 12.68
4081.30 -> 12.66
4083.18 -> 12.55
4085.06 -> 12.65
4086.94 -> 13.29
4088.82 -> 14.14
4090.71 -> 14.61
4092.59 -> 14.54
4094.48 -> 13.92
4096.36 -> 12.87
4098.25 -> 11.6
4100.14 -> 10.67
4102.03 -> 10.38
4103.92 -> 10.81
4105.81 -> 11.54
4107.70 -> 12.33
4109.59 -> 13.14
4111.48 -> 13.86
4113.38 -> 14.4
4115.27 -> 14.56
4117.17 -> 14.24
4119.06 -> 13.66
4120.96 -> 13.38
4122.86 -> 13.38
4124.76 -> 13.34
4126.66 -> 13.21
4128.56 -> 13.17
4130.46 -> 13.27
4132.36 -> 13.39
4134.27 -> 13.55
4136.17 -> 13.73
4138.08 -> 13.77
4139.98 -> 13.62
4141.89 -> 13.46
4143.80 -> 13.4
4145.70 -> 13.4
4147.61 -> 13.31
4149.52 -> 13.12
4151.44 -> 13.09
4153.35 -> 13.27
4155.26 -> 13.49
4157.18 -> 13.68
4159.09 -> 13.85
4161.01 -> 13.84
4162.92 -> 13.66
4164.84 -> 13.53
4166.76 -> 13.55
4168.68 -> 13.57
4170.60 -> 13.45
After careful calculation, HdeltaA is -0.2 AA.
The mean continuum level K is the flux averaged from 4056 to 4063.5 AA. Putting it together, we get 12.9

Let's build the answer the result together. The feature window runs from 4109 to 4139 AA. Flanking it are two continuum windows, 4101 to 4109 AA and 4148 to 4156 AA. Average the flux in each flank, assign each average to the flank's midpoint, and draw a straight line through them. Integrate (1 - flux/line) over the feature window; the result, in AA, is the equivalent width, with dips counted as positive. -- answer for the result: -3.8 AA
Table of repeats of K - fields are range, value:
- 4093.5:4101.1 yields 12.3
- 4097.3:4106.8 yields 11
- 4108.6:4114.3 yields 13.8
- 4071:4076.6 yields 12.9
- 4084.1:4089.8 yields 13.4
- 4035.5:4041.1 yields 13.2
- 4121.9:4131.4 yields 13.3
